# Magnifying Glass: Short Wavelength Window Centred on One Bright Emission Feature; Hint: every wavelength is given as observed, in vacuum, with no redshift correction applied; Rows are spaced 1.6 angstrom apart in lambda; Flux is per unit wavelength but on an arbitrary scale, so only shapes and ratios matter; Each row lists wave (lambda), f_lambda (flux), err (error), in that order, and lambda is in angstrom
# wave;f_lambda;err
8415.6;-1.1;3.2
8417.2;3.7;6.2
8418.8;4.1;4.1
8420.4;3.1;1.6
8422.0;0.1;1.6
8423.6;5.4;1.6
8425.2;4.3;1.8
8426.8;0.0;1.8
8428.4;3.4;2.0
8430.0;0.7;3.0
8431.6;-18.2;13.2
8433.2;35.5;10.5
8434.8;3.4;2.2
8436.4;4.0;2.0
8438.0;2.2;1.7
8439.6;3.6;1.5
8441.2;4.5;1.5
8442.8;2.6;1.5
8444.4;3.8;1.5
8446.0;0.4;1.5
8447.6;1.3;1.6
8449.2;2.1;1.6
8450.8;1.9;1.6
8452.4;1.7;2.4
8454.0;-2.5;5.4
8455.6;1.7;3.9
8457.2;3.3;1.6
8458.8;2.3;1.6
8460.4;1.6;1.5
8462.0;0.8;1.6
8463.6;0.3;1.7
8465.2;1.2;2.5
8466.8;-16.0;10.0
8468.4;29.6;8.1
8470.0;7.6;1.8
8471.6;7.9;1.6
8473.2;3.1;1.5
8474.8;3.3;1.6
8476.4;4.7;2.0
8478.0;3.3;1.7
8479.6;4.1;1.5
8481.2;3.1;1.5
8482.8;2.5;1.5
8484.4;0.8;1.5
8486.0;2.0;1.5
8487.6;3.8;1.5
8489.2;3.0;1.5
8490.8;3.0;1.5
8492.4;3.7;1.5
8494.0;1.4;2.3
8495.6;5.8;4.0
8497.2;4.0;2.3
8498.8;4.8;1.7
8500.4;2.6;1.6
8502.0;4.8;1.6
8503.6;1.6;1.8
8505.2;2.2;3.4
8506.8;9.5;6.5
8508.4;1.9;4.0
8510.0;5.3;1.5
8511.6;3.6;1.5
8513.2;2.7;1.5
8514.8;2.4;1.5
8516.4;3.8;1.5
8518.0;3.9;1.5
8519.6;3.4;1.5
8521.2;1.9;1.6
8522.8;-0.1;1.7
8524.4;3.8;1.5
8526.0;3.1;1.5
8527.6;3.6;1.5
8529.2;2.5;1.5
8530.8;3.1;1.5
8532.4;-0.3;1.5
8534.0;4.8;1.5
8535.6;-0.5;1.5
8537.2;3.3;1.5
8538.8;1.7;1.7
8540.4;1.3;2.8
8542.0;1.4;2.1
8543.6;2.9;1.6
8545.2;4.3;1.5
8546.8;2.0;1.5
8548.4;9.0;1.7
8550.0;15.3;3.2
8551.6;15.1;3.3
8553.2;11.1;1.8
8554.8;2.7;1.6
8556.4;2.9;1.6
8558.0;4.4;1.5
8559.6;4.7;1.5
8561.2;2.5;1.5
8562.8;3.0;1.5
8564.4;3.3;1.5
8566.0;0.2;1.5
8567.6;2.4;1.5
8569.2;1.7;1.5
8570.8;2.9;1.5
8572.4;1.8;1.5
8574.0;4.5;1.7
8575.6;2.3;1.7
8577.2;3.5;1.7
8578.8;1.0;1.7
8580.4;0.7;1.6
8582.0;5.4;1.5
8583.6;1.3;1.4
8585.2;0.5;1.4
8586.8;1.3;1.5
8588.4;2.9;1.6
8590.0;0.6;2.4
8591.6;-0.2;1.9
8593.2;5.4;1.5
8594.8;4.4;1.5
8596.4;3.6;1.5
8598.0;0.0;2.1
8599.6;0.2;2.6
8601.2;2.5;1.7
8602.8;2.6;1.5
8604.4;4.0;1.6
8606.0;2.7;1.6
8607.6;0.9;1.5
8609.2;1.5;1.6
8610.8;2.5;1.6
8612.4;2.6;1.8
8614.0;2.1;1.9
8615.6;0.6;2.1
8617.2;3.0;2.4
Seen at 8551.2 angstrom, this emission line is [O III] 5007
